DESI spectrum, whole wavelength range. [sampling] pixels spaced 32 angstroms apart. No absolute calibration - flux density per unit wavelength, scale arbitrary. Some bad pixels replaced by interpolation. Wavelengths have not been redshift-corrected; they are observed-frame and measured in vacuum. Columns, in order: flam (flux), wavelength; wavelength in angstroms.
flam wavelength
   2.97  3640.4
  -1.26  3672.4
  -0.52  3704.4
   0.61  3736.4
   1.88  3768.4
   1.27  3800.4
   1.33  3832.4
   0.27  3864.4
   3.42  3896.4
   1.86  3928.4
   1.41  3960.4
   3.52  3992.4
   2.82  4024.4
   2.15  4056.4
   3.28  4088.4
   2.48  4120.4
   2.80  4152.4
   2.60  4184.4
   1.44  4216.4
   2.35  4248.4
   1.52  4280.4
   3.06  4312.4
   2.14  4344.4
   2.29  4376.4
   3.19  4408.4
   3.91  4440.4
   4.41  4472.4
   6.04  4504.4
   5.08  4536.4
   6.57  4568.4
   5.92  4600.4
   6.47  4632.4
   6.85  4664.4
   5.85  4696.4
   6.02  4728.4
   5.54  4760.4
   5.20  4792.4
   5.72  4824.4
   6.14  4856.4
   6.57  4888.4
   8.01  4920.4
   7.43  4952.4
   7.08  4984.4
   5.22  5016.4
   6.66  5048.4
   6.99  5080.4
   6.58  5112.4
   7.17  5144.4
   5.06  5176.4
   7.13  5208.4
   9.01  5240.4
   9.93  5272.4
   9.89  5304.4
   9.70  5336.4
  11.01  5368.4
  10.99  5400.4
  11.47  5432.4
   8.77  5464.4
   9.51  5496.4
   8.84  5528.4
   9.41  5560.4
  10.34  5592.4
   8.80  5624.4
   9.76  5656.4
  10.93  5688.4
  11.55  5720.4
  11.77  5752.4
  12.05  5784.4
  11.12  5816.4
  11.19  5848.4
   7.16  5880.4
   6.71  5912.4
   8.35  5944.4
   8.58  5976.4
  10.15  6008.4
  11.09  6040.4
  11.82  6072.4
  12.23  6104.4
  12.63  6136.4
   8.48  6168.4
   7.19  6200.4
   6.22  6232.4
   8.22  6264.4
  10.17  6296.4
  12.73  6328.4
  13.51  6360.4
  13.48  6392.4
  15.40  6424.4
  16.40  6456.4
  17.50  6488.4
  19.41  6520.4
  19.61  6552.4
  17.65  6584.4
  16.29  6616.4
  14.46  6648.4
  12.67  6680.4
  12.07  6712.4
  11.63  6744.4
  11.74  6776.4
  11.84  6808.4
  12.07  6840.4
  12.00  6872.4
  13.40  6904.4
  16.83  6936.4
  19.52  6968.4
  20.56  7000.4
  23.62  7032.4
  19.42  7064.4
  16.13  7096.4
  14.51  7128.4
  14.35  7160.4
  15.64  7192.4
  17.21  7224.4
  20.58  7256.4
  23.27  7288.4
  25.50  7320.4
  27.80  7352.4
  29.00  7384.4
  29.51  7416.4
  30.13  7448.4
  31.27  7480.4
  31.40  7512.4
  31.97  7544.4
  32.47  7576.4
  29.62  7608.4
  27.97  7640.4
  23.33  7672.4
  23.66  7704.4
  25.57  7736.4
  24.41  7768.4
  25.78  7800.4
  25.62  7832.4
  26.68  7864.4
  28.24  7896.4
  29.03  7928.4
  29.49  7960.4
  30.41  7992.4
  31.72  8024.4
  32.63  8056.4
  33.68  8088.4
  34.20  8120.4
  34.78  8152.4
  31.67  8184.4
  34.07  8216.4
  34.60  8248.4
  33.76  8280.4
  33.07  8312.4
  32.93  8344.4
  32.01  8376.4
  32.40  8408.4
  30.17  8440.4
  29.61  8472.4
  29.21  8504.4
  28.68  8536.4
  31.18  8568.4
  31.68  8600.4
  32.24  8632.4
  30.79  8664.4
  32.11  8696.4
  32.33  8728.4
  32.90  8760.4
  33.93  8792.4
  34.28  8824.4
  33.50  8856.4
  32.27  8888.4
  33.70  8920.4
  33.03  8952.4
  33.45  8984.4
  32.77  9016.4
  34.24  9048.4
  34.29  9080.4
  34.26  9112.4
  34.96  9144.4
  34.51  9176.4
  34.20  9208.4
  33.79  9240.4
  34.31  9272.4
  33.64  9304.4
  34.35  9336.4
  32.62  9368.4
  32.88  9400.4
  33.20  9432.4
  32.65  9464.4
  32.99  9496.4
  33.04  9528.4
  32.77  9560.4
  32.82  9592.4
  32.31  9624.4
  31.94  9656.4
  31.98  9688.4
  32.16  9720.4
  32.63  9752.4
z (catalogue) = 0.00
